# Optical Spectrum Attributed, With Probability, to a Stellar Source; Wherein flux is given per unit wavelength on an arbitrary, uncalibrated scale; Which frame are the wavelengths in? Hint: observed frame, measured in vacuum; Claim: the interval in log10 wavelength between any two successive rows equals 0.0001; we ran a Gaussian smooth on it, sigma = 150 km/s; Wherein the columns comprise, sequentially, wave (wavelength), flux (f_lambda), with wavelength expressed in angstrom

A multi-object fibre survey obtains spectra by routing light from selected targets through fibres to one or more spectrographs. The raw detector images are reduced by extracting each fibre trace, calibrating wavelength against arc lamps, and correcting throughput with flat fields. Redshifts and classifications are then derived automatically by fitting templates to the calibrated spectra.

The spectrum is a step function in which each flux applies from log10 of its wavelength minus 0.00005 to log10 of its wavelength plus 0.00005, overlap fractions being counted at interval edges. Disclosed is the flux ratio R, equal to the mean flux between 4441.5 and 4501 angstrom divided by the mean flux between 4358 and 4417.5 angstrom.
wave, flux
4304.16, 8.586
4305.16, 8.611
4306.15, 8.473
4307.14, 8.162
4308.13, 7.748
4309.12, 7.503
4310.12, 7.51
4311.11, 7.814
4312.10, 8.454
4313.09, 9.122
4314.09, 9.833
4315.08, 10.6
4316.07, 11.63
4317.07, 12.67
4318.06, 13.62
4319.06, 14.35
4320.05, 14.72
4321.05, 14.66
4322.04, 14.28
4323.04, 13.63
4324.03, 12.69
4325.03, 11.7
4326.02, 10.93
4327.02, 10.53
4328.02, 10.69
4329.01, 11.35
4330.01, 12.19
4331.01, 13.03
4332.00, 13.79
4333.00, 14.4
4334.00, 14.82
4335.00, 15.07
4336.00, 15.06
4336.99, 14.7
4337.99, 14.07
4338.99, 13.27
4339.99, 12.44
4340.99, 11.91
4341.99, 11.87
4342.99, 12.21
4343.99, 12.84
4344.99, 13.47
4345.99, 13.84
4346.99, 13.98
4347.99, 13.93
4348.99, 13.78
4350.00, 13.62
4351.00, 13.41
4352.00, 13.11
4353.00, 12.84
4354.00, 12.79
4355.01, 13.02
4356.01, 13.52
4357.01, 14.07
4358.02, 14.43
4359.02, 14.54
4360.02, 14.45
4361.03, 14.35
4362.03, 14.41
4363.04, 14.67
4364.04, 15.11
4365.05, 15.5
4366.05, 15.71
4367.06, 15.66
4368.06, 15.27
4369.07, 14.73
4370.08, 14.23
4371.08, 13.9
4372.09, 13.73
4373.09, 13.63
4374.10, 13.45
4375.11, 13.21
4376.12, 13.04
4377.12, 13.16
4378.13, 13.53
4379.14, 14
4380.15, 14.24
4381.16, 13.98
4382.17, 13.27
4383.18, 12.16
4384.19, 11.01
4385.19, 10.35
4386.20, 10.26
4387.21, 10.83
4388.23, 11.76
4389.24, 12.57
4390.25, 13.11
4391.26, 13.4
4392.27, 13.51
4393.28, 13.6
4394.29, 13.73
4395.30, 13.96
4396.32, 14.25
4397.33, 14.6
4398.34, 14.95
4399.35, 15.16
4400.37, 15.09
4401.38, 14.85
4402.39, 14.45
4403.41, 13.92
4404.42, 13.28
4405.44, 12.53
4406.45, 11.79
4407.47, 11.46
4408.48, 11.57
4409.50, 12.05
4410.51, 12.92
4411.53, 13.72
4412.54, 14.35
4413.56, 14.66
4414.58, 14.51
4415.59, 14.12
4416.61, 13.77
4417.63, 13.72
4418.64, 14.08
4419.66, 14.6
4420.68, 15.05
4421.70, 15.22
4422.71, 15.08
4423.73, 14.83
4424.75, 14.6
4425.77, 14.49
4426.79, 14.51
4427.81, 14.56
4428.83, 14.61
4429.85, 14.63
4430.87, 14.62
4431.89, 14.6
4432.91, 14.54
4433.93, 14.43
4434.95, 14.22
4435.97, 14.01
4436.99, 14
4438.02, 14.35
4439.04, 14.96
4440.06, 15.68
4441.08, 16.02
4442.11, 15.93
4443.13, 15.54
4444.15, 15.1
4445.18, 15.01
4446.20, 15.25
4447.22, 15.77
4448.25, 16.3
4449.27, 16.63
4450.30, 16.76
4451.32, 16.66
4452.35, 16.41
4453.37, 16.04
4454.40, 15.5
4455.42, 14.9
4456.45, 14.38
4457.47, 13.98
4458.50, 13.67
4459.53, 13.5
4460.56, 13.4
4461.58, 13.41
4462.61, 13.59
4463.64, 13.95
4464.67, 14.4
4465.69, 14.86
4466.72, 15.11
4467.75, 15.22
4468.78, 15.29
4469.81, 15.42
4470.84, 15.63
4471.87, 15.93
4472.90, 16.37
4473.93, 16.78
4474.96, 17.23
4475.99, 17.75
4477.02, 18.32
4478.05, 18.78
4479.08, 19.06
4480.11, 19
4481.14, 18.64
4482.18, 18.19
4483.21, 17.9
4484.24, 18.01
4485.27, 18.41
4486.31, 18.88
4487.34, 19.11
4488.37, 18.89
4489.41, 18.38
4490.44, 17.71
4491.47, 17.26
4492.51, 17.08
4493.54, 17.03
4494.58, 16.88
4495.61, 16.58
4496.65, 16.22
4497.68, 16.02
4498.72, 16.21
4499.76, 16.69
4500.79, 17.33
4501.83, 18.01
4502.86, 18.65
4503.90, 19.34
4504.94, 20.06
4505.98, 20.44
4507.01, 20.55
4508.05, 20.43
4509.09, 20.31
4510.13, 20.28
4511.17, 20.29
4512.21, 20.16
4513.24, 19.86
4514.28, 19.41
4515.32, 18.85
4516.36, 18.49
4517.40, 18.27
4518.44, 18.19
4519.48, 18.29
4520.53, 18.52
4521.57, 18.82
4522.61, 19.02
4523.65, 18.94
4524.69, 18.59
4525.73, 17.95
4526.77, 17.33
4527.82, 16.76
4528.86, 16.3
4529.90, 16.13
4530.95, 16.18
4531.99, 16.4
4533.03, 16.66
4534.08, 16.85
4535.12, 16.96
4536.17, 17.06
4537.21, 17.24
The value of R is 1.20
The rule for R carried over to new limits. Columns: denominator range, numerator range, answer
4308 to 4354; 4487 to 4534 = 1.46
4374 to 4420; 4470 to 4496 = 1.33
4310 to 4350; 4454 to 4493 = 1.30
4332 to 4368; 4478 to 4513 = 1.32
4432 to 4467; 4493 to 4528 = 1.24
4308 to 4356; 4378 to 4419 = 1.07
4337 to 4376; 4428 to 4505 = 1.17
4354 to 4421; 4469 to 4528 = 1.33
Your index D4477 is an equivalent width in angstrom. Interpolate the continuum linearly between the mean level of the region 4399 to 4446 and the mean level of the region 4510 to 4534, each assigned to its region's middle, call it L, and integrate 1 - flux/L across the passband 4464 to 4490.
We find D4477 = -1.3 angstrom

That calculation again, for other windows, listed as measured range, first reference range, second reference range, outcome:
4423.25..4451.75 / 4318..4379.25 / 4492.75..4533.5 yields 1.8 angstrom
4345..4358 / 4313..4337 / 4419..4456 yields -0.1 angstrom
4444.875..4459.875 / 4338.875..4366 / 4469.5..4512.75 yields 1.3 angstrom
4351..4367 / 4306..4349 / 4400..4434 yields -1.7 angstrom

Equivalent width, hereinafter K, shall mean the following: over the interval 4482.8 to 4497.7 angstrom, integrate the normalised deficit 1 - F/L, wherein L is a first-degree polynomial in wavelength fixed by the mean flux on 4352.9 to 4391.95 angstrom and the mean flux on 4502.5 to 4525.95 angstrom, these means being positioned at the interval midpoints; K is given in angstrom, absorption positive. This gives 0.5 angstrom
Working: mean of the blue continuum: 13.5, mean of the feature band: 17.7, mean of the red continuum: 19.3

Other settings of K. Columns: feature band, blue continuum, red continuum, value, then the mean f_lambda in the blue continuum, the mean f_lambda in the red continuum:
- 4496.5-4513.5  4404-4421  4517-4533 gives -2.0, 13.4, 17.7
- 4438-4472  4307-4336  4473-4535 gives 2.7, 11.7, 18.2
